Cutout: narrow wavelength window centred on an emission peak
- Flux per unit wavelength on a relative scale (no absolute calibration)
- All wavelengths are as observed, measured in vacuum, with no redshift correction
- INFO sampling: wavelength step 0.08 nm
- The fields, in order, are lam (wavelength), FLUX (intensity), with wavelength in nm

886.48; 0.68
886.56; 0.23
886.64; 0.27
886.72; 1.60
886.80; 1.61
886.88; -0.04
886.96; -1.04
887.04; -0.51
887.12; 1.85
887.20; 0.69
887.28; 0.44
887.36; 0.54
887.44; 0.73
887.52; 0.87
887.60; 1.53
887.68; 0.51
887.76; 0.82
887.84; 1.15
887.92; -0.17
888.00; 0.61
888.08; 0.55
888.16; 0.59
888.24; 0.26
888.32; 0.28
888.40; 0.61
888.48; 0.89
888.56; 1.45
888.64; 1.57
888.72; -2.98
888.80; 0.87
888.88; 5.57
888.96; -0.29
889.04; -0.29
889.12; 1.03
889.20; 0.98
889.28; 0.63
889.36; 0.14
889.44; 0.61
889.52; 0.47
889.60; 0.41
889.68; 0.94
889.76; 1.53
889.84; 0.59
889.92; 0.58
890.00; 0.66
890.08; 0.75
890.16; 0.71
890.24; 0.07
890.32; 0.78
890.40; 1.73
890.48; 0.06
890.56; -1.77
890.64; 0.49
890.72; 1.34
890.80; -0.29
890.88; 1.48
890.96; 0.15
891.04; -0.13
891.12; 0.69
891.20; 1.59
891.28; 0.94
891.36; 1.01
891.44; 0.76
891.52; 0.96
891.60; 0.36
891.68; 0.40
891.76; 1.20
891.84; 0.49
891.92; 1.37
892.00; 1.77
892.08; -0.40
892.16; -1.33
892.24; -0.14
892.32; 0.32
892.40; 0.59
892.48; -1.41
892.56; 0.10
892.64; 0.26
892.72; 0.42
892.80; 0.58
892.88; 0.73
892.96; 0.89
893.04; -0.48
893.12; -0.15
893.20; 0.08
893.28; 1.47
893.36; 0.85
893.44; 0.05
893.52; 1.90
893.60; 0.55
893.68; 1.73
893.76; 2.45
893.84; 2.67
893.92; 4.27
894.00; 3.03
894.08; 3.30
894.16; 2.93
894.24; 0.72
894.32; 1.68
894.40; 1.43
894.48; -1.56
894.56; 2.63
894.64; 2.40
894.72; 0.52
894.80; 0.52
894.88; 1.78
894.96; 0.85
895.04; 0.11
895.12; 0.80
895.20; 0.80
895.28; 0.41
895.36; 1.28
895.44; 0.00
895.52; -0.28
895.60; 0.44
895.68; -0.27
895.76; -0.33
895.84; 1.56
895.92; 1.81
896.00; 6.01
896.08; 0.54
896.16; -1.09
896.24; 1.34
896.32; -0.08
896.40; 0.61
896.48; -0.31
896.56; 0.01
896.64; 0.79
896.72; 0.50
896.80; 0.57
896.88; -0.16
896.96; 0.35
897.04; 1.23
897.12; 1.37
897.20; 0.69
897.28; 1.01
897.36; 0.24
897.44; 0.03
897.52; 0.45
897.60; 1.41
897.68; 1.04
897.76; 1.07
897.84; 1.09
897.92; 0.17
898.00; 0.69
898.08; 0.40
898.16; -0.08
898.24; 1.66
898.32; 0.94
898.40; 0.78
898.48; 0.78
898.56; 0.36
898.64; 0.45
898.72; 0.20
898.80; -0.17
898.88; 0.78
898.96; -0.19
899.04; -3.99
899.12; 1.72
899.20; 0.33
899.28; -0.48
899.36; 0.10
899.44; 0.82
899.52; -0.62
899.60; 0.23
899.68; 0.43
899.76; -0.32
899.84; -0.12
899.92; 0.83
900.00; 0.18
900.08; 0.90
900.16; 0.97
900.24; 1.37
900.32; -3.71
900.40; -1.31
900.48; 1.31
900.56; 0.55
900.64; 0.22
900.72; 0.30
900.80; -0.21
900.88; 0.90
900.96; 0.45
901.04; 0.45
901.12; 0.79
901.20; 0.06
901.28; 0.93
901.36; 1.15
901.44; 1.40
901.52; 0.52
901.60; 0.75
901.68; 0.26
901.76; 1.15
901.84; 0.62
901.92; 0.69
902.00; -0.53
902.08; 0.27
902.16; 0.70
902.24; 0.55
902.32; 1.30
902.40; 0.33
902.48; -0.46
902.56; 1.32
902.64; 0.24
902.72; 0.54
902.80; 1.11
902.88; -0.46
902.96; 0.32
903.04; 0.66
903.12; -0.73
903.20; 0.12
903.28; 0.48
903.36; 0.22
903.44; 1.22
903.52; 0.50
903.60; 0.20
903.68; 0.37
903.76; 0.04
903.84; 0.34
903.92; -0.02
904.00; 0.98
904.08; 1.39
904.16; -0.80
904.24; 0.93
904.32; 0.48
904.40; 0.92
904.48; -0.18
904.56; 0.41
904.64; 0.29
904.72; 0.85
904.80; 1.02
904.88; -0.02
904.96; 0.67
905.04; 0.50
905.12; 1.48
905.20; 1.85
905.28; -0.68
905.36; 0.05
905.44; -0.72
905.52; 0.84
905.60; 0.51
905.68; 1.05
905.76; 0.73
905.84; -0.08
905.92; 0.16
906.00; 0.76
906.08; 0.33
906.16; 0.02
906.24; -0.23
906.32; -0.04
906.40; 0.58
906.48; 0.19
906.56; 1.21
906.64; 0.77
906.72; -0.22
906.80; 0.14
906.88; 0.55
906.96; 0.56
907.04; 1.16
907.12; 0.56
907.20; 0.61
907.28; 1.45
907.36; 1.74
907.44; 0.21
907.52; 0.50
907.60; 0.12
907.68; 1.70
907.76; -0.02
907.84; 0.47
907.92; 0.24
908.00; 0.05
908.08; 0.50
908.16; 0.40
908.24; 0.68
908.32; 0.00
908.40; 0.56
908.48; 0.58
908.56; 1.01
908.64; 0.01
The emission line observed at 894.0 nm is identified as H-beta 4861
